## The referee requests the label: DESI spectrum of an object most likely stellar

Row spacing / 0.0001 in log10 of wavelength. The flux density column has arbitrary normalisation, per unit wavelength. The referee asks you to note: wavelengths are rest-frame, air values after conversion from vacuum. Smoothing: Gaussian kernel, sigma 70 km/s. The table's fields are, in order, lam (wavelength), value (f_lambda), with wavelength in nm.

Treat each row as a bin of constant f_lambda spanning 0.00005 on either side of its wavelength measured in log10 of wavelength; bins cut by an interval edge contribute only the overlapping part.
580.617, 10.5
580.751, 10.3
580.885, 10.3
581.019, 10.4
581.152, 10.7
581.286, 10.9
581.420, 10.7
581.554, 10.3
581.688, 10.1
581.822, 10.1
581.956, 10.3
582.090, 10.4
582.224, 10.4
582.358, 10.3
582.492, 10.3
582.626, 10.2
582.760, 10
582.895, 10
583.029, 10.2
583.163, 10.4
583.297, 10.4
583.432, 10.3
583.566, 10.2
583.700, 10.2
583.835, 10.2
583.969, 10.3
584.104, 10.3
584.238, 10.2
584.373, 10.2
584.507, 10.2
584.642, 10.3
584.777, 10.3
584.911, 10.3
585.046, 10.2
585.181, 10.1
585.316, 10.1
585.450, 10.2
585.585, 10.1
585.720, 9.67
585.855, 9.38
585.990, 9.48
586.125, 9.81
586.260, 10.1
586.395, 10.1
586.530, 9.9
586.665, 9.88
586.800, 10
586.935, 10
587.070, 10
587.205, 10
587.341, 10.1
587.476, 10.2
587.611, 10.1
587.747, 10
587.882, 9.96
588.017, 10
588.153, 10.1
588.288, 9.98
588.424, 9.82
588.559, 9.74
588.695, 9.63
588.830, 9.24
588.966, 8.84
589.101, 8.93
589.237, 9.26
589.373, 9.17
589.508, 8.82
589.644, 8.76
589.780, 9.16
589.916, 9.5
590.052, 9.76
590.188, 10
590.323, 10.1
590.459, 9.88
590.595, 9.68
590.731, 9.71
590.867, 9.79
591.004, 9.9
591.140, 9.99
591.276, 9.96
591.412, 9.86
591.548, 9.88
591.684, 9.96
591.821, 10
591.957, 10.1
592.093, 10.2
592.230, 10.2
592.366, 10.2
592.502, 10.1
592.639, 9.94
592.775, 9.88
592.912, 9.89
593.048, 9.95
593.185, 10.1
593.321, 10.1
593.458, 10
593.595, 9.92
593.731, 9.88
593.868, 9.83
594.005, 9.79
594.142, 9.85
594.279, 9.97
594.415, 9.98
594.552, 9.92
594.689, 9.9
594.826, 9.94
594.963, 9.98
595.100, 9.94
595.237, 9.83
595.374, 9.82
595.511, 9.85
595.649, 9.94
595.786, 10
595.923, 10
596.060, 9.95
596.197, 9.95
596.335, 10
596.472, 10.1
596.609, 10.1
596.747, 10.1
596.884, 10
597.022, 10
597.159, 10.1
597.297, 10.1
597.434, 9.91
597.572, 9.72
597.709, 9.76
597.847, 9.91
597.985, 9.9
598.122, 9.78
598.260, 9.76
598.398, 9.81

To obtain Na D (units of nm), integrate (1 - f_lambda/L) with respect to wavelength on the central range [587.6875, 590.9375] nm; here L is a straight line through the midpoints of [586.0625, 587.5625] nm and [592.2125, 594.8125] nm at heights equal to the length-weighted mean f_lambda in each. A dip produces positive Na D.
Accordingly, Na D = 0.14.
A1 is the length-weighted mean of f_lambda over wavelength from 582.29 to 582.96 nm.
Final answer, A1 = 10.2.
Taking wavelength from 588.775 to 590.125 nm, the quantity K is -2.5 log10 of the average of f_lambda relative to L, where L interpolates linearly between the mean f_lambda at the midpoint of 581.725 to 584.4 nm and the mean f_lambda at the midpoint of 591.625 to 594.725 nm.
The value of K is 0.11 mag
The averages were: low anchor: 10.2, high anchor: 9.99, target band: 9.14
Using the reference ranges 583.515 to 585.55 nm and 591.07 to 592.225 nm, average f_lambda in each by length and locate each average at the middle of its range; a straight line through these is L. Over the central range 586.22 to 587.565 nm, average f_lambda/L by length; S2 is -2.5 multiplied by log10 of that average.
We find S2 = 0.013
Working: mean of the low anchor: 10.2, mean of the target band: 10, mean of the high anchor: 10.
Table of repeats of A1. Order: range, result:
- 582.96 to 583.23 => 10.3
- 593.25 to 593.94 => 9.95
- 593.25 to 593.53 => 10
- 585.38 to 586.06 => 9.77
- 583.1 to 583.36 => 10.4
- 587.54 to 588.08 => 10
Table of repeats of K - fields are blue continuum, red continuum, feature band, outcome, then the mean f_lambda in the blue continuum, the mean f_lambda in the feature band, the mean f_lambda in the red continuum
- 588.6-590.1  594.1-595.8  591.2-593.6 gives -0.048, 9.19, 10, 9.91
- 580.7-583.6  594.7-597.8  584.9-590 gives 0.048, 10.3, 9.75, 9.96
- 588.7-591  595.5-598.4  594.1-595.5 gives -0.014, 9.43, 9.92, 9.95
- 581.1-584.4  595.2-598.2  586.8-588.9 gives 0.027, 10.3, 9.93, 9.95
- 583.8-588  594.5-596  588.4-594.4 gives 0.024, 10.1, 9.76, 9.92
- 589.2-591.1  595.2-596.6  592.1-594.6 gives -0.023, 9.54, 9.98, 9.95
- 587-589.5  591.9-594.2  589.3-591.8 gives 0.020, 9.71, 9.66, 10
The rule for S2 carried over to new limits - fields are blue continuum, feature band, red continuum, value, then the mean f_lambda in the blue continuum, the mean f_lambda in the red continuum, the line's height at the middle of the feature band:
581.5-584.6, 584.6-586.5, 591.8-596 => 0.02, 10.2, 9.97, 10.2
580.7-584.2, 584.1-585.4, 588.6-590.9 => -0.02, 10.3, 9.43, 10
